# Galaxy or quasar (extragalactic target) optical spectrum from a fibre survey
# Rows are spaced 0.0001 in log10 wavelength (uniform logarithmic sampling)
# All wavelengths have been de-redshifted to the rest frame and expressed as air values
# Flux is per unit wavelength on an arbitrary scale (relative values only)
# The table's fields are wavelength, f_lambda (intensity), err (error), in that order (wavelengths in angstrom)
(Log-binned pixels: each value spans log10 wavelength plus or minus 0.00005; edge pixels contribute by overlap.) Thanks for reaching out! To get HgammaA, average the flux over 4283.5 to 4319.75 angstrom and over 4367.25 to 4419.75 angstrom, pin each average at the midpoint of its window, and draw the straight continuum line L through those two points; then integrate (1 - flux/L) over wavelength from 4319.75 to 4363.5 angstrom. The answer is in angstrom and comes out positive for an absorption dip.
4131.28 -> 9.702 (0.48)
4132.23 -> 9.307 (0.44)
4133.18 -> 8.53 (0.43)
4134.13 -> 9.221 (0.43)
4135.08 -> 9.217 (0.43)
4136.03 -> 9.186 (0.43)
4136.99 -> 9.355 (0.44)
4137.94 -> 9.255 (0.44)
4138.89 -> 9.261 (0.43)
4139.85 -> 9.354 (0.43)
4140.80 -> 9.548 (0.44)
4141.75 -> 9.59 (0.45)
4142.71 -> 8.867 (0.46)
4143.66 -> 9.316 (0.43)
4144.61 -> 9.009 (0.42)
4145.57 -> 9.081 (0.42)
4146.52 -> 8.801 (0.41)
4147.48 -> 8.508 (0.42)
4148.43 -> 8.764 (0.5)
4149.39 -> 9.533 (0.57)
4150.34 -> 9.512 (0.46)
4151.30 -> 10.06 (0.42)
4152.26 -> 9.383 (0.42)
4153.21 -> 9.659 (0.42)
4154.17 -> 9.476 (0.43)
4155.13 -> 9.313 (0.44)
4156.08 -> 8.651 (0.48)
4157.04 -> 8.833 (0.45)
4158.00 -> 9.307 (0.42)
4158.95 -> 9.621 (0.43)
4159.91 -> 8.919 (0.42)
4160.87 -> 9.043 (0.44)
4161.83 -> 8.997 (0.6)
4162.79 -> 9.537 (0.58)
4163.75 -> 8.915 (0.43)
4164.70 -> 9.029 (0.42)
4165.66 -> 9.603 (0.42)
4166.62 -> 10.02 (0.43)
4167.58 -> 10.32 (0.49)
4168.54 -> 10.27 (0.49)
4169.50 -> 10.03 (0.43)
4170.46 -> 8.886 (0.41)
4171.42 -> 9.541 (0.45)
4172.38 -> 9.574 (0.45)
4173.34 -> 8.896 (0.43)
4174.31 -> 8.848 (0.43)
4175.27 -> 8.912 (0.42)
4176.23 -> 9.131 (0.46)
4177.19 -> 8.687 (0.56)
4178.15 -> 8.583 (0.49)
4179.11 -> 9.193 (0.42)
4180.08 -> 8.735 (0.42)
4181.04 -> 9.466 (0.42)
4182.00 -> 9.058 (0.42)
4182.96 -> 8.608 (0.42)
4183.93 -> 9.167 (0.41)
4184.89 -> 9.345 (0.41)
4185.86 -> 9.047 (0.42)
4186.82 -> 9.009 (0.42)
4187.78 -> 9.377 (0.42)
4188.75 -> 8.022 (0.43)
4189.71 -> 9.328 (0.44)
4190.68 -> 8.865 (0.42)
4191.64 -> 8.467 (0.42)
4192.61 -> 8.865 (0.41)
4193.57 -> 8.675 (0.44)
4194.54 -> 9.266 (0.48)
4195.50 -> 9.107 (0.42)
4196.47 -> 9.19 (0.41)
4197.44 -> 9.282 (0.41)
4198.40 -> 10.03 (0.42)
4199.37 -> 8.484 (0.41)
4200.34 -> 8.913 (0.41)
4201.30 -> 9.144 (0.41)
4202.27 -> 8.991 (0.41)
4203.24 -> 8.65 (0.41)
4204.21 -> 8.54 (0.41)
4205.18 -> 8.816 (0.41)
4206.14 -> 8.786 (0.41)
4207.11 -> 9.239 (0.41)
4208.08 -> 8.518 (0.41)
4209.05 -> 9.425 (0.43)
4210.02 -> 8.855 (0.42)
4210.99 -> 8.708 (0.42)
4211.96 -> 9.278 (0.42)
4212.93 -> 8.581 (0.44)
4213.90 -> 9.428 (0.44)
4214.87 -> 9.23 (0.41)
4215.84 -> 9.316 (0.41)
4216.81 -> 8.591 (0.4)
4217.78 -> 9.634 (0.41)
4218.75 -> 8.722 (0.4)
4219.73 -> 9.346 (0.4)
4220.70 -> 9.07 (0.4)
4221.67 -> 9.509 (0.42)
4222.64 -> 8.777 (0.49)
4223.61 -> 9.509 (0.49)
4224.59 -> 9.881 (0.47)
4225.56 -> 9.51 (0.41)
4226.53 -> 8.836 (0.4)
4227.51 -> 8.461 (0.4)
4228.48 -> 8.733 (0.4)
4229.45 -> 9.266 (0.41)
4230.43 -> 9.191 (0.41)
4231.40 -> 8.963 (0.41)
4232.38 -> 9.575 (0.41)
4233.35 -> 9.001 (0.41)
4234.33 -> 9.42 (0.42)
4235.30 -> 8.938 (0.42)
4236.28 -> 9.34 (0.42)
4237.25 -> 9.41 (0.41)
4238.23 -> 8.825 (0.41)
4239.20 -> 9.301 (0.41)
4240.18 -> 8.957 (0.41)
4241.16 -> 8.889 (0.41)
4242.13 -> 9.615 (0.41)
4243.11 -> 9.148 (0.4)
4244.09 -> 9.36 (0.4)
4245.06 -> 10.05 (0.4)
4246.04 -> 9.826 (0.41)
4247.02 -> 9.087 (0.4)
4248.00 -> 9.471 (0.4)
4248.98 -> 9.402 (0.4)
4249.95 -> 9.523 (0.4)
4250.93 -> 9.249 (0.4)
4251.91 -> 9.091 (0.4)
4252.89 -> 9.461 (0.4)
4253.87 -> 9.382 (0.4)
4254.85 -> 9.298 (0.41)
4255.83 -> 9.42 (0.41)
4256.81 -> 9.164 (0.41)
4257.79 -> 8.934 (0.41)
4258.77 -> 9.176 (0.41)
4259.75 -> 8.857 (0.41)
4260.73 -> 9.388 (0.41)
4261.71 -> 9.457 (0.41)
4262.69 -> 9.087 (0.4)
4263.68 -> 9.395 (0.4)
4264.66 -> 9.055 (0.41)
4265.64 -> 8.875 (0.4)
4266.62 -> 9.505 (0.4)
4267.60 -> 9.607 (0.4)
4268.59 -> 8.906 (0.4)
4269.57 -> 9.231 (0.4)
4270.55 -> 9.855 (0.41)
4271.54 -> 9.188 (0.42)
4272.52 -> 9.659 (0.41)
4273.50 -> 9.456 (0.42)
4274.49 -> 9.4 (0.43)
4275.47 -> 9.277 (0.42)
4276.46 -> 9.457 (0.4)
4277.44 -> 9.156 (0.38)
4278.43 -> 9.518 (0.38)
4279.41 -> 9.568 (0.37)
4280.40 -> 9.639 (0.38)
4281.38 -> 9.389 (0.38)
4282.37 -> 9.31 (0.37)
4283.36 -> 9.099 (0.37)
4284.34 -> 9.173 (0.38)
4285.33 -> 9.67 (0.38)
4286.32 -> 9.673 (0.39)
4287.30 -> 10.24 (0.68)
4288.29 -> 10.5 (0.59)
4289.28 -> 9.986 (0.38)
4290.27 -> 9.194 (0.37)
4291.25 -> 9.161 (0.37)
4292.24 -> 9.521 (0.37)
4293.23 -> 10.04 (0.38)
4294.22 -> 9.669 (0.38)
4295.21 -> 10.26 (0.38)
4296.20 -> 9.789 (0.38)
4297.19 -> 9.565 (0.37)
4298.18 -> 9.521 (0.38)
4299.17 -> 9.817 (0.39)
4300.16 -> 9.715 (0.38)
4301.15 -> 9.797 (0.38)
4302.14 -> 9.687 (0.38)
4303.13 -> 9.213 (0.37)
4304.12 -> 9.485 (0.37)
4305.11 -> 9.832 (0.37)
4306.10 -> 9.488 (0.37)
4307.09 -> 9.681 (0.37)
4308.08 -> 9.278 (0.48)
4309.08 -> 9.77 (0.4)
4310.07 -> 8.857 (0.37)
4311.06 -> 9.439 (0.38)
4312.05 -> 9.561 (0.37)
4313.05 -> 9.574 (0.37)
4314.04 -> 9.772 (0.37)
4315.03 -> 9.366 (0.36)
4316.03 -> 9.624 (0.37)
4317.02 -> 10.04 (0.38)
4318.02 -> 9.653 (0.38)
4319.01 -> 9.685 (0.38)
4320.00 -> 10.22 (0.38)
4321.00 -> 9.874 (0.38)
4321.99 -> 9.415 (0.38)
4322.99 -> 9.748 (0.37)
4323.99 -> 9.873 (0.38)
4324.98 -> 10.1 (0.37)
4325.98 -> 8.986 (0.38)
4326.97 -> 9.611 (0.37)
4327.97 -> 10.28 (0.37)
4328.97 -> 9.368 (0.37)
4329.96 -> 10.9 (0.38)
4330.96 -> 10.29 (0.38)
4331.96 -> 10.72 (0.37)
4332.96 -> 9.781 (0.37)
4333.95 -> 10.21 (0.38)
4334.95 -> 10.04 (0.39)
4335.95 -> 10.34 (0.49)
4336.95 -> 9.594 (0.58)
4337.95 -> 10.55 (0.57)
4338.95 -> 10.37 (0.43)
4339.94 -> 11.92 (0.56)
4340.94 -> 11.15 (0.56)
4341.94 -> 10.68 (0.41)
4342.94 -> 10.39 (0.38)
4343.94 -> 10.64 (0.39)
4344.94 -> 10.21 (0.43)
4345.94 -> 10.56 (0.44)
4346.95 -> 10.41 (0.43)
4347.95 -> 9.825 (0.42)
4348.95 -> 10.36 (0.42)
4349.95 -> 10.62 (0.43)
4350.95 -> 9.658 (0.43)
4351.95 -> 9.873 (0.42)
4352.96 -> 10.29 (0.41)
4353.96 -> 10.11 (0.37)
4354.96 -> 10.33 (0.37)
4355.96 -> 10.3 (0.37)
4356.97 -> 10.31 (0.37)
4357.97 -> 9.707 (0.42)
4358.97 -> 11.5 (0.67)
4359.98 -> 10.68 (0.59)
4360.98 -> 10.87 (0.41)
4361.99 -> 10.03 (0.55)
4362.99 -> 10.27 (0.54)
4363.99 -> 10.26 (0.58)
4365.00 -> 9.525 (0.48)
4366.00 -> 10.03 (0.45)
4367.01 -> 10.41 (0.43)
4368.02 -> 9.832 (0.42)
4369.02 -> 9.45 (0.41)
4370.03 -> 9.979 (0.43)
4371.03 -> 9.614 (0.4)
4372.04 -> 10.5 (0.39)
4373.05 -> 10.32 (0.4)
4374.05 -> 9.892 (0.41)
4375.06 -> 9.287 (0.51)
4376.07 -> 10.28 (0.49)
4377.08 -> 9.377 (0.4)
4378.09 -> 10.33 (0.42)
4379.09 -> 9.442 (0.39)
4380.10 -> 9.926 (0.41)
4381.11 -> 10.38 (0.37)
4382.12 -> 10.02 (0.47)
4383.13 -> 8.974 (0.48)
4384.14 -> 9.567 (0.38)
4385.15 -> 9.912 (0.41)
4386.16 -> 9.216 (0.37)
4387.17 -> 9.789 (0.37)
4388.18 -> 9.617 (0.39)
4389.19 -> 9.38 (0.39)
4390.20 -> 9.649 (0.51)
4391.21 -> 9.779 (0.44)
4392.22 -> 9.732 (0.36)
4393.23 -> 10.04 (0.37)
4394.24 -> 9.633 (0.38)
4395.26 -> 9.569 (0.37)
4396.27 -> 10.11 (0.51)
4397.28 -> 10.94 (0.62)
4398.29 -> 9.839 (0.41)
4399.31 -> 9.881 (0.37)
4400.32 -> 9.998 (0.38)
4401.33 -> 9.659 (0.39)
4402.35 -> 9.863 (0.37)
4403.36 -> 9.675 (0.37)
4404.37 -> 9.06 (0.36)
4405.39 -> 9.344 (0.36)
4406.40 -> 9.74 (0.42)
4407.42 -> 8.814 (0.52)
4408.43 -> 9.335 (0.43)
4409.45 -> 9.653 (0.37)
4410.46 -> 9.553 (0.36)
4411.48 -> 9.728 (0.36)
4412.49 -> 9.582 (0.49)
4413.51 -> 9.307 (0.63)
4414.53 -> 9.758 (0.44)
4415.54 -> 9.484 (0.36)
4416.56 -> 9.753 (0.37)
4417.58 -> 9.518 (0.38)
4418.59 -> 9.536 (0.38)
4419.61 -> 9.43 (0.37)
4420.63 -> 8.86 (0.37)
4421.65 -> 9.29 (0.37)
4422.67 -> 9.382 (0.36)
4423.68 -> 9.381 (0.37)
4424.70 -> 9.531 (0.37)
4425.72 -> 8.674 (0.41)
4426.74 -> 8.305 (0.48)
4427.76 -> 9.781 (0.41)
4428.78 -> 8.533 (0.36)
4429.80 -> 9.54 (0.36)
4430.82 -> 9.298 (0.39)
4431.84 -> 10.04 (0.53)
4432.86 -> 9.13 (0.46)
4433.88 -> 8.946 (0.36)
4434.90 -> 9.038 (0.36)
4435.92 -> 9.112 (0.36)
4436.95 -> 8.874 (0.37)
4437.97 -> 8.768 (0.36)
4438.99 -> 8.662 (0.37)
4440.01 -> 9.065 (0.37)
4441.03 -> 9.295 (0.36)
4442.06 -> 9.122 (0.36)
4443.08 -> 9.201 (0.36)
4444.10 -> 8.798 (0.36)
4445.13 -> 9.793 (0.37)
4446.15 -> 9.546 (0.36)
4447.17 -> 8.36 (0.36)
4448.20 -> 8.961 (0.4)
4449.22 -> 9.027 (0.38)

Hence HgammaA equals -2.6 angstrom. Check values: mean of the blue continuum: 9.65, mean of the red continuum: 9.72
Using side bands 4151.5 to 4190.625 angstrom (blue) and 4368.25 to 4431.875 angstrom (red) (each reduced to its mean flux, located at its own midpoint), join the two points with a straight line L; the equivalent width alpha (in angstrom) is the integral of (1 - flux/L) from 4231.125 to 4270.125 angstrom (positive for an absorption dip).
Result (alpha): 0.3 angstrom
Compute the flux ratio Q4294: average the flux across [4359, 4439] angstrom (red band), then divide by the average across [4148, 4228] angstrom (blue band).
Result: 1.05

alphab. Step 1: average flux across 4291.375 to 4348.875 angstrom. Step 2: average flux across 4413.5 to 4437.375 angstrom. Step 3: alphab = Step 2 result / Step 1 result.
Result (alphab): 0.93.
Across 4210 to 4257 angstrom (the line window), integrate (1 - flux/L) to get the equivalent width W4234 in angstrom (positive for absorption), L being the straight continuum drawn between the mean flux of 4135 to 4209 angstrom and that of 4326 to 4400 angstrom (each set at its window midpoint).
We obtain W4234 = 1.2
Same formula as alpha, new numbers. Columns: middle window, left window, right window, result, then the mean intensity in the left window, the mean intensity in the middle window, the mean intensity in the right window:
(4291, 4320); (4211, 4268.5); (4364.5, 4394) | -0.4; 9.22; 9.63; 9.8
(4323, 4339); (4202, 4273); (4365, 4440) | -1.1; 9.19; 10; 9.57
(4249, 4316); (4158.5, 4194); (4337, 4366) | 2.9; 9.15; 9.47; 10.4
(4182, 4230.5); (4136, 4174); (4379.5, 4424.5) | 1.8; 9.32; 9.03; 9.63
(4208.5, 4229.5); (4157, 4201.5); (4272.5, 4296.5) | 0.5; 9.16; 9.12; 9.59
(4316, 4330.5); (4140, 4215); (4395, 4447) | -0.9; 9.13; 9.83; 9.39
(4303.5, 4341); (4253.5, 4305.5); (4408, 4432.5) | -1.8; 9.48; 9.89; 9.38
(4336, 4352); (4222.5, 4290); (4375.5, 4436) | -1.6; 9.34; 10.4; 9.55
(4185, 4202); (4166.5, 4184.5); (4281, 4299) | 0.5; 9.24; 9.01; 9.65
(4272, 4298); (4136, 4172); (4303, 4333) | 0.2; 9.33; 9.59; 9.73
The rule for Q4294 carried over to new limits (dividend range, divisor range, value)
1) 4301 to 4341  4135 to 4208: 1.08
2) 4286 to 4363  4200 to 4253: 1.09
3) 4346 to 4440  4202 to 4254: 1.06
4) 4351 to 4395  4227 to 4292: 1.07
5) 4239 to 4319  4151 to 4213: 1.04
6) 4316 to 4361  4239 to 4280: 1.09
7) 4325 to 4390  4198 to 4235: 1.11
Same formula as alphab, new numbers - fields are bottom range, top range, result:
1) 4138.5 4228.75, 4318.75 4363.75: 1.12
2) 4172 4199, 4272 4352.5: 1.09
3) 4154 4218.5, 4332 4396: 1.11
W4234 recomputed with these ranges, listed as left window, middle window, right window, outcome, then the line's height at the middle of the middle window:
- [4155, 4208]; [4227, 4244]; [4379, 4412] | 0.2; 9.25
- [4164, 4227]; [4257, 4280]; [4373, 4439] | -0.1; 9.26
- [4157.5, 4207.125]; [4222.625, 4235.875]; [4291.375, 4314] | 0.2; 9.31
